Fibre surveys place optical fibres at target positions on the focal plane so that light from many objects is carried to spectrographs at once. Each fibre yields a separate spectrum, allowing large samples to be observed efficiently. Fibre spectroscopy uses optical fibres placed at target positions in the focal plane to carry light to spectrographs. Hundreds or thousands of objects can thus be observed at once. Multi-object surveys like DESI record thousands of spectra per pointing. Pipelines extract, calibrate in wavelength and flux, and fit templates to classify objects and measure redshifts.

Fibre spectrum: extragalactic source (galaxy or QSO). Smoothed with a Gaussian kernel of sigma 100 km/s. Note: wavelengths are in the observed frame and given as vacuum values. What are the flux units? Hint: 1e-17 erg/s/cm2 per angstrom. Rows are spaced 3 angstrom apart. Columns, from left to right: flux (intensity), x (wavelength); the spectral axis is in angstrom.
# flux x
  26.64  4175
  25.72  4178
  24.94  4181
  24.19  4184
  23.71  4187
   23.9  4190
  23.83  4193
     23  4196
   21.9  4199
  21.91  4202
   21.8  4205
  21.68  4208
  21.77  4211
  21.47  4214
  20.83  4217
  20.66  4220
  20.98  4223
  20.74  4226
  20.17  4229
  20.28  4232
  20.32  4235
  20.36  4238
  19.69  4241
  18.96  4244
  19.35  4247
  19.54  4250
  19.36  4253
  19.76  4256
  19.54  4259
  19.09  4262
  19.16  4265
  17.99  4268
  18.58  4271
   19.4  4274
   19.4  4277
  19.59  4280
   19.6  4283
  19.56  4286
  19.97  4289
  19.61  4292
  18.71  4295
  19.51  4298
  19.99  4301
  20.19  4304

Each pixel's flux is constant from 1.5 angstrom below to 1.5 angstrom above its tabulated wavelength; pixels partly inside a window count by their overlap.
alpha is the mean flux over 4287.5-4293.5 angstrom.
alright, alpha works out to 19.8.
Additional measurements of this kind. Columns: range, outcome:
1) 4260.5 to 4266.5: 19.1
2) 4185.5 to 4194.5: 23.8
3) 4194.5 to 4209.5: 22.1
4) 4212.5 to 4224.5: 21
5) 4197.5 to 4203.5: 21.9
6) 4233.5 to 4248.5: 19.7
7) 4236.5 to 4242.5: 20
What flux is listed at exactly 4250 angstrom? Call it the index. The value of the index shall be 19.54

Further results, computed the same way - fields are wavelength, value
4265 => 19.16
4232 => 20.28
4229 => 20.17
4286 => 19.56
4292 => 19.61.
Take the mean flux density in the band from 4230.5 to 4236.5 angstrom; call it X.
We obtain 20.3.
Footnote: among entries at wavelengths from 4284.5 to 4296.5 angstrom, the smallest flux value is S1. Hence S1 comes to 18.71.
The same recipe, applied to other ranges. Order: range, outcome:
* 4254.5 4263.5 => 19.09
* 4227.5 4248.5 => 18.96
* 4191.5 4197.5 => 23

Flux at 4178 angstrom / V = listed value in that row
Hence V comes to 25.72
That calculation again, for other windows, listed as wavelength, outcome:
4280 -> 19.59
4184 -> 24.19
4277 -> 19.4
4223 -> 20.98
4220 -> 20.66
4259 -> 19.54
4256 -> 19.76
